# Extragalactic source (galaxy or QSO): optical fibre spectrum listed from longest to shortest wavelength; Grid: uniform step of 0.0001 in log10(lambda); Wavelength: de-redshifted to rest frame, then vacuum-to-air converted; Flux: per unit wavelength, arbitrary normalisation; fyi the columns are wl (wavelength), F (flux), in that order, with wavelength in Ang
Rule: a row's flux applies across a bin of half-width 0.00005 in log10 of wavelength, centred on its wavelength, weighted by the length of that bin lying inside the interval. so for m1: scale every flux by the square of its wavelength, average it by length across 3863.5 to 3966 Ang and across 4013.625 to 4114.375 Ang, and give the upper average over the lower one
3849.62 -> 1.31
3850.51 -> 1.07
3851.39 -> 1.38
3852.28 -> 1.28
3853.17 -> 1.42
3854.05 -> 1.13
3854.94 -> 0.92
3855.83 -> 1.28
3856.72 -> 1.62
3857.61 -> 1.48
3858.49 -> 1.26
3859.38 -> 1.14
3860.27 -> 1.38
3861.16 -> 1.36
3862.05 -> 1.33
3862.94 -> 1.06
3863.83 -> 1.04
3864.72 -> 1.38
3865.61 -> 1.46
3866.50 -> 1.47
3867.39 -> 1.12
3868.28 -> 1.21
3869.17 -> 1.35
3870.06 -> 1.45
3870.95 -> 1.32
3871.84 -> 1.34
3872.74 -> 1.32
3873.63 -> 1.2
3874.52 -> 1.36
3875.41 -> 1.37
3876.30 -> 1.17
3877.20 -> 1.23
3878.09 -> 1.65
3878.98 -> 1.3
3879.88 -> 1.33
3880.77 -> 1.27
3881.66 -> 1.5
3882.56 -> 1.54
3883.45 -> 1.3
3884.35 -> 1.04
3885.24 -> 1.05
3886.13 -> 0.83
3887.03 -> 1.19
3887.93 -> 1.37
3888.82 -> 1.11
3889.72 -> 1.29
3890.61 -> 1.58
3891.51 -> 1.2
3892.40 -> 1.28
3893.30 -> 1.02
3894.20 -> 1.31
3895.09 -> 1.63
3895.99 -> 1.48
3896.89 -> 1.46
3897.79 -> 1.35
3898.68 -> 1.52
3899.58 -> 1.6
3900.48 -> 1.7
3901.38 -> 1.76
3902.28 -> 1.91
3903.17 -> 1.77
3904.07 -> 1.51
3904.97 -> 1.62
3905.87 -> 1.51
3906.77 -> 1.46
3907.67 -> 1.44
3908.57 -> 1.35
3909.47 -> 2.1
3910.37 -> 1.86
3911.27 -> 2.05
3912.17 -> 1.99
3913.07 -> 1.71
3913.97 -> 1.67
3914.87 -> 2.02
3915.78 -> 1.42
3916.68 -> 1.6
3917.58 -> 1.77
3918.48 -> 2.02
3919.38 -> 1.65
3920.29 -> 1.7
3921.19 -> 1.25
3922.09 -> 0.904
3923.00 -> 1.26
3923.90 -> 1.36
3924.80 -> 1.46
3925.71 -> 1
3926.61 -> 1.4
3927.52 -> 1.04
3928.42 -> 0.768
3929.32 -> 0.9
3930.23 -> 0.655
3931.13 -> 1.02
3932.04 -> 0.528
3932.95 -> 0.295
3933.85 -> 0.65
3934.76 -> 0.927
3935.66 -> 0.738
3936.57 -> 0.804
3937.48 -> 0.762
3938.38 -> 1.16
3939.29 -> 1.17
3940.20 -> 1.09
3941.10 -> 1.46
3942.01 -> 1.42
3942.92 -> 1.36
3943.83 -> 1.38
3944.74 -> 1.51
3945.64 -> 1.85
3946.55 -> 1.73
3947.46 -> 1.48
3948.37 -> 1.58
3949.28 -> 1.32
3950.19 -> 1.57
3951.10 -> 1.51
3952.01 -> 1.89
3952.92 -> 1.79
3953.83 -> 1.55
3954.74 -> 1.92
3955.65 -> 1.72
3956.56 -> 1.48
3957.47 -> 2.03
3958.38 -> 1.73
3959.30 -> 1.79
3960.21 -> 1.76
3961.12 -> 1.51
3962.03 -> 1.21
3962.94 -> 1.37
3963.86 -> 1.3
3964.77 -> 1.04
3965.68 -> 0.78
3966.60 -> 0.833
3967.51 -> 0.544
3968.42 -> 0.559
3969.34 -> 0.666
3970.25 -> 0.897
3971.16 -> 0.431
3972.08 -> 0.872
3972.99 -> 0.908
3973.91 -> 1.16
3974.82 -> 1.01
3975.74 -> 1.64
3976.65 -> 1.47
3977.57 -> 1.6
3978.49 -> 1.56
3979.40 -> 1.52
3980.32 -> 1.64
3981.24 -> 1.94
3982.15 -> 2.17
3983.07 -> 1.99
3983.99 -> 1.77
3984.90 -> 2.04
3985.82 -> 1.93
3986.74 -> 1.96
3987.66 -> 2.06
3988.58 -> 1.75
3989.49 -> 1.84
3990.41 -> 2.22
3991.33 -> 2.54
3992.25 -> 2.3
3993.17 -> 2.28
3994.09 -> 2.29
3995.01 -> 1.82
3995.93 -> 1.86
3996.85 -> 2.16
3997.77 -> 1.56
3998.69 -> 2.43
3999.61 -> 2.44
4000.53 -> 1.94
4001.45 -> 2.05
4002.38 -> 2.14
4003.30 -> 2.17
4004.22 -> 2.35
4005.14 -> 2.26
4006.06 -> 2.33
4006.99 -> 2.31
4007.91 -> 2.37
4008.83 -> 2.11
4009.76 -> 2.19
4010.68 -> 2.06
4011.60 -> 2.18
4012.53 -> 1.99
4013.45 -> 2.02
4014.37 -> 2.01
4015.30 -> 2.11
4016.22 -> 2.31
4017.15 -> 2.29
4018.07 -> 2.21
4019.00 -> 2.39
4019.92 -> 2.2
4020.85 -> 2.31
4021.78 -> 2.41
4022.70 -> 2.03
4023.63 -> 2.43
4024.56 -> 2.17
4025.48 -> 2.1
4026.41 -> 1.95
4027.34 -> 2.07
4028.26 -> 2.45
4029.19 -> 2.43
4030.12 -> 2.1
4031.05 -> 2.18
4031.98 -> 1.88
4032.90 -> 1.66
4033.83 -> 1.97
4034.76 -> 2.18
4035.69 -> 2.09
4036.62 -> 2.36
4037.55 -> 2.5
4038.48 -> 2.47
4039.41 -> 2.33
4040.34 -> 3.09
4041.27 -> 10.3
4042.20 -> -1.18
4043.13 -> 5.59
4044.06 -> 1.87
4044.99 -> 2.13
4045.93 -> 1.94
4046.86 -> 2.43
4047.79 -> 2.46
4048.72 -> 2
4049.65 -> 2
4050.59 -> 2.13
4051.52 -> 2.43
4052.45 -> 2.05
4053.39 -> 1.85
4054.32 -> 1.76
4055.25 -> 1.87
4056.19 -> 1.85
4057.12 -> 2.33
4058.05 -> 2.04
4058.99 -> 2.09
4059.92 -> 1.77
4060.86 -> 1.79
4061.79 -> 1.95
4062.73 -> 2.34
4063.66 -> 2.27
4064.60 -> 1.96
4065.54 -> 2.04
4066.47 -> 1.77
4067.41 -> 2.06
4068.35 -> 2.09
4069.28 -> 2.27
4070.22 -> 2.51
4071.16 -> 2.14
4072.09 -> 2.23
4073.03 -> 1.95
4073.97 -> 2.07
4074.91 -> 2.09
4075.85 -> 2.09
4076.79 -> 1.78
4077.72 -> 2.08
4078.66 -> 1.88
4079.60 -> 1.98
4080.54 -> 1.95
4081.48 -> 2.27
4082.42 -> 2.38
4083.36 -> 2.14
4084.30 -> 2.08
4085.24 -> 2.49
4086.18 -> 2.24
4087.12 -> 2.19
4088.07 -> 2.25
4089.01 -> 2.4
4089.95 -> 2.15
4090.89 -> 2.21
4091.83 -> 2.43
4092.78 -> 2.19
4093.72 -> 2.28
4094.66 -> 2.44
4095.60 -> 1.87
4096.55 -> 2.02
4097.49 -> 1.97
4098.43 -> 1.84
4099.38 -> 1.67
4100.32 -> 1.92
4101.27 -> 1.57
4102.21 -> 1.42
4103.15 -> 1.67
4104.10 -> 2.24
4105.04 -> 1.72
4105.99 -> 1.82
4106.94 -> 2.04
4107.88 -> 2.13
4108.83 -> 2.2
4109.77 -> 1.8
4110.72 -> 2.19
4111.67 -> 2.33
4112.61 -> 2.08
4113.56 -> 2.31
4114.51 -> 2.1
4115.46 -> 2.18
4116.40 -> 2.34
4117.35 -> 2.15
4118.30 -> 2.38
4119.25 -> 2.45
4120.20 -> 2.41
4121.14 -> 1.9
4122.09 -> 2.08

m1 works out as 1.7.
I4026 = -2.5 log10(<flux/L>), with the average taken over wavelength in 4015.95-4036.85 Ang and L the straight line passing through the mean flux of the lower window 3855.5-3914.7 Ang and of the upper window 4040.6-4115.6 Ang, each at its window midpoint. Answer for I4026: -0.11 mag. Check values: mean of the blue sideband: 1.42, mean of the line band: 2.18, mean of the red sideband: 2.18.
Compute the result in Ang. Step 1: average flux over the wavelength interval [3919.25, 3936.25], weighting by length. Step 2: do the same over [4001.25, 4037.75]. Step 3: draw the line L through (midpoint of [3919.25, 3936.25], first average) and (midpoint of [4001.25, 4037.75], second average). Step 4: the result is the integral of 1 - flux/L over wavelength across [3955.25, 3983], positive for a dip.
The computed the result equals 3.97 Ang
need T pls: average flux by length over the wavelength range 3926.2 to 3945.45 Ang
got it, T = 1.01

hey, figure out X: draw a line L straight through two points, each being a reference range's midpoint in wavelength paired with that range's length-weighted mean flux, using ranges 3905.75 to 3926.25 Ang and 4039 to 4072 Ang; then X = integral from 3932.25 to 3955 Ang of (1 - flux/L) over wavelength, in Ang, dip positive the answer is 5.8 Ang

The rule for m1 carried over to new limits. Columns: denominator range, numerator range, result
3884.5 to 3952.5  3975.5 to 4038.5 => 1.60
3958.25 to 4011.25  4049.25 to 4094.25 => 1.28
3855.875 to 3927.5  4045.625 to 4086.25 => 1.60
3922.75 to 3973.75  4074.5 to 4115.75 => 1.84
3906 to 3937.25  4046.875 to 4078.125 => 1.69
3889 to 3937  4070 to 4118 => 1.66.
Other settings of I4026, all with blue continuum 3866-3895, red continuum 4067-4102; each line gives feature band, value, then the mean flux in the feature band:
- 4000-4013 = -0.21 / 2.18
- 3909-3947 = 0.12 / 1.32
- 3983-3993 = -0.19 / 2.05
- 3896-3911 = -0.17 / 1.62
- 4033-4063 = -0.22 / 2.39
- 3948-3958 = -0.06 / 1.67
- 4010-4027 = -0.18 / 2.18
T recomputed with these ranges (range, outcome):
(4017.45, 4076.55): 2.27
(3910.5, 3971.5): 1.31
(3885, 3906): 1.42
